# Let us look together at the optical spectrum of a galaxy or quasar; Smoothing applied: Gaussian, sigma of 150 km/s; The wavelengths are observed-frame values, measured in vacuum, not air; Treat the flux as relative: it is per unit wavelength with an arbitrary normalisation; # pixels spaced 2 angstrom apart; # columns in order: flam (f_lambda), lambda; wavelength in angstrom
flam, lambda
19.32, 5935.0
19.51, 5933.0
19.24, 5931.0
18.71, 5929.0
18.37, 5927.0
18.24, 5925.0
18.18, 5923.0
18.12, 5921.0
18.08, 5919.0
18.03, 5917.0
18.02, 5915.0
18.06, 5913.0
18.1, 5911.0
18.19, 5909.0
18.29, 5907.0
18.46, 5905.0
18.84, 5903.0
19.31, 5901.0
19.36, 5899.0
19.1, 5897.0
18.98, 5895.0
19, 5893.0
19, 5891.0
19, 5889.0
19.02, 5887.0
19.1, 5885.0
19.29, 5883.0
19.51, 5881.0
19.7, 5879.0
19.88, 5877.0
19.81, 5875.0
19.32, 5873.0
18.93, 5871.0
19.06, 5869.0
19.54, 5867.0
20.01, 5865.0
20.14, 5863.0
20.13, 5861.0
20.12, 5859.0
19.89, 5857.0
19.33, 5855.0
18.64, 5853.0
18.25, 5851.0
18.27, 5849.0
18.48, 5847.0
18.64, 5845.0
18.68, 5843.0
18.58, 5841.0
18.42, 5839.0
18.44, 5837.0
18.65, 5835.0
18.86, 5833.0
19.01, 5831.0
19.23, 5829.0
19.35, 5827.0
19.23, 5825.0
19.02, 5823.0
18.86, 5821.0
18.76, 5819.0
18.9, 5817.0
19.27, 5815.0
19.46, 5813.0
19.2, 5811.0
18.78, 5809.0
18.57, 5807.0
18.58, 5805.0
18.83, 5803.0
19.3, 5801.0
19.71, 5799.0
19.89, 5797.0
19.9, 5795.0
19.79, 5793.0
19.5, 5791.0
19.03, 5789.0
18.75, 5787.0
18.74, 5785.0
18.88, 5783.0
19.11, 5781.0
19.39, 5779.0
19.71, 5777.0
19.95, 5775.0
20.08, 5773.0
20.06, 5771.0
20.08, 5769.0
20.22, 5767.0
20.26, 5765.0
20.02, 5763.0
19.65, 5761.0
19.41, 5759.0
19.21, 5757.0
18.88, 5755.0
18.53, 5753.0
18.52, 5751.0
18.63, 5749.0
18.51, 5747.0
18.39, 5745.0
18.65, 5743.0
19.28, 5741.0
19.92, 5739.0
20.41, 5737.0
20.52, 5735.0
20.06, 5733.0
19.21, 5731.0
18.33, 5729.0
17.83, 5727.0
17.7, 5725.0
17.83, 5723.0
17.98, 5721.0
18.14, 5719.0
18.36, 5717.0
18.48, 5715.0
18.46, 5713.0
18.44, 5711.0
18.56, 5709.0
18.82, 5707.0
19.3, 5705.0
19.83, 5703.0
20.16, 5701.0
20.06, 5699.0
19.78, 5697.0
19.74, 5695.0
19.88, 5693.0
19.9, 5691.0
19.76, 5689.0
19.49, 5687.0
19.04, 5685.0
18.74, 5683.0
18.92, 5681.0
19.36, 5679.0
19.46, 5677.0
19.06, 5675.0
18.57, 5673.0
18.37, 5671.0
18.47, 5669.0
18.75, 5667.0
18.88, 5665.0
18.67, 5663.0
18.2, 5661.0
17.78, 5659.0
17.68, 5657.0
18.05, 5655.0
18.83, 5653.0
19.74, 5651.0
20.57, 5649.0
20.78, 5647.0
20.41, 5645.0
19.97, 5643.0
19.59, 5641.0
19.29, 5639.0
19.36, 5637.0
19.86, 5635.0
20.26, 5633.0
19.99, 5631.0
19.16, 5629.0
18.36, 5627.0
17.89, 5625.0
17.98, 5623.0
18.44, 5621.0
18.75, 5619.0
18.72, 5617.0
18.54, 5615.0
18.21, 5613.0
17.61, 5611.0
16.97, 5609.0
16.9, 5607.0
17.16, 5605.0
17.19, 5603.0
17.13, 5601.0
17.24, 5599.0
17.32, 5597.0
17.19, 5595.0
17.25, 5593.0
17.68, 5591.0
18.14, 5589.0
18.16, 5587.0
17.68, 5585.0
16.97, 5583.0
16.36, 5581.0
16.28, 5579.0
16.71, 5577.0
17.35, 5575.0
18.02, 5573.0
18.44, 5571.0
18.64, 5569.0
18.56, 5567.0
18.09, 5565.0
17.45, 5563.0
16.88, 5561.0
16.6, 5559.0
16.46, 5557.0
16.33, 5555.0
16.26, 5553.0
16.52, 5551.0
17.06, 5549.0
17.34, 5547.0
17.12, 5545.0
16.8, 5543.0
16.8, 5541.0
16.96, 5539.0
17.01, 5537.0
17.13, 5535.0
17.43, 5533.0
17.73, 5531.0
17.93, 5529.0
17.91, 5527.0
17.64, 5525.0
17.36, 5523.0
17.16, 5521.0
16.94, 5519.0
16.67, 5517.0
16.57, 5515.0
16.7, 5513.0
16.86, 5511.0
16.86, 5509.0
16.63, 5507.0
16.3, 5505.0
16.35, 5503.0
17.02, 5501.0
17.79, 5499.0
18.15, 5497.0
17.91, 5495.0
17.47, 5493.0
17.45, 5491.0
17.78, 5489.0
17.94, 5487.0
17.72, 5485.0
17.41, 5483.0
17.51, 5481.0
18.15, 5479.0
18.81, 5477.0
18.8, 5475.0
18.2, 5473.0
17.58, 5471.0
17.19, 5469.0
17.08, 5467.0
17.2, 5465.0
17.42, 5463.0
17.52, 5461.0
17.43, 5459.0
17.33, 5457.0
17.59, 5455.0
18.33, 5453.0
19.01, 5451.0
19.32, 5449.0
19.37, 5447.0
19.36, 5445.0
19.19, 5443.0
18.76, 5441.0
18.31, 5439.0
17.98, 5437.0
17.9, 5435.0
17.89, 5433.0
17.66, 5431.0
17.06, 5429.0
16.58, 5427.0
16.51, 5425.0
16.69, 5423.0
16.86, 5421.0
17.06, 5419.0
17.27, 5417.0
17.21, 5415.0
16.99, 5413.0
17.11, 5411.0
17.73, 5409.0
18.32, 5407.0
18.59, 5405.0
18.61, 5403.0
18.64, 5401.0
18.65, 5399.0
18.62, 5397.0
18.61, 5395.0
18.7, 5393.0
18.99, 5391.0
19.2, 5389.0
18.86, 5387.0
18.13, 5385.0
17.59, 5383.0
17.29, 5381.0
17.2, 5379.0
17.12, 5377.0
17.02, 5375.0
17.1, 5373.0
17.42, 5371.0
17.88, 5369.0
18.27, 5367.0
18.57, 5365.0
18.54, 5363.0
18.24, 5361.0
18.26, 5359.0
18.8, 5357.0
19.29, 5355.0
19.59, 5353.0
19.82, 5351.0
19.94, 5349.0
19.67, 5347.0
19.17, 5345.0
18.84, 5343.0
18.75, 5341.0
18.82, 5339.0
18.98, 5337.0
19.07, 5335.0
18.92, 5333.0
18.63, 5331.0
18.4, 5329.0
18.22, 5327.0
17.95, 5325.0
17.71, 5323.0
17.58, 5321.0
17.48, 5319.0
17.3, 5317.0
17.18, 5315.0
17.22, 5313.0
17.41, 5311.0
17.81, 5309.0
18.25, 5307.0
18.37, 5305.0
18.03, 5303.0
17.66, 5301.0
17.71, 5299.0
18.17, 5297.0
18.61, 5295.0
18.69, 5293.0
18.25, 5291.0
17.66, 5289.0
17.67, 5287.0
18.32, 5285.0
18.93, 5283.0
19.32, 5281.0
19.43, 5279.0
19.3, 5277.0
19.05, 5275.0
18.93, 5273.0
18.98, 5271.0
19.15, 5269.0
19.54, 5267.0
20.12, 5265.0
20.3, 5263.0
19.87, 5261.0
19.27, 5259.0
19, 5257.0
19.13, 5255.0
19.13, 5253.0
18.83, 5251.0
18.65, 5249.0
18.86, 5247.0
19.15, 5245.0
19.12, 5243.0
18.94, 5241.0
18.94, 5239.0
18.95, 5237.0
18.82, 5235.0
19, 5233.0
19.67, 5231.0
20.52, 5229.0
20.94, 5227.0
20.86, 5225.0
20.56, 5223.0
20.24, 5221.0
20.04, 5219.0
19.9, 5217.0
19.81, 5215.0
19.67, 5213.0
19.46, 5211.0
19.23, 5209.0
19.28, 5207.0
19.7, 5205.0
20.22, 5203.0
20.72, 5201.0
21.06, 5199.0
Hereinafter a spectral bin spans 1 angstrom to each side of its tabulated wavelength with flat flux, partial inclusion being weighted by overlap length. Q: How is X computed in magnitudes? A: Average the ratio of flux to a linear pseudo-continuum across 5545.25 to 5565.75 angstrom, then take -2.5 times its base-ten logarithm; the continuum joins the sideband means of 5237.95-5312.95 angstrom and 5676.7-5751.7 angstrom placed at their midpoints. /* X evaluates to 0.12 mag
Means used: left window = 18.8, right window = 19.1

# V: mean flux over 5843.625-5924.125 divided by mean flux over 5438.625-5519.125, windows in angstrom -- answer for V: 1.1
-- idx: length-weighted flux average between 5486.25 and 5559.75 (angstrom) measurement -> 17.1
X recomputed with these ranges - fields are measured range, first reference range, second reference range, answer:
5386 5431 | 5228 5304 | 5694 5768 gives 0.07 mag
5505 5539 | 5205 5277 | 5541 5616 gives 0.03 mag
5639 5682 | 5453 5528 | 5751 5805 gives -0.02 mag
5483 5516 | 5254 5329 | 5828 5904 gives 0.09 mag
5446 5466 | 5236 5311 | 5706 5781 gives 0.05 mag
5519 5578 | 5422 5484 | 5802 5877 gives 0.06 mag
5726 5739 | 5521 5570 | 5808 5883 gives -0.06 mag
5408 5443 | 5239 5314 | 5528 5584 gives 0.03 mag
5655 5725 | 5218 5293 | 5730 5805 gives 0.03 mag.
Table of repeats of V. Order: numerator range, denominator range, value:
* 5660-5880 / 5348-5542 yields 1.08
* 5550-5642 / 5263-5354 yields 0.96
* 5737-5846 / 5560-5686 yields 1.05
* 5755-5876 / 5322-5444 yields 1.06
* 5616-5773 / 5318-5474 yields 1.05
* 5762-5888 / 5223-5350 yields 1.03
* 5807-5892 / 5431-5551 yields 1.09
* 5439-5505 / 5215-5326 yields 0.95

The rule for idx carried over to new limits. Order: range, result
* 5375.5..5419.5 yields 18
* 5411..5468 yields 17.7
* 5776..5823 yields 19.2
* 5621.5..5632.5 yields 18.7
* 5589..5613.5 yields 17.3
